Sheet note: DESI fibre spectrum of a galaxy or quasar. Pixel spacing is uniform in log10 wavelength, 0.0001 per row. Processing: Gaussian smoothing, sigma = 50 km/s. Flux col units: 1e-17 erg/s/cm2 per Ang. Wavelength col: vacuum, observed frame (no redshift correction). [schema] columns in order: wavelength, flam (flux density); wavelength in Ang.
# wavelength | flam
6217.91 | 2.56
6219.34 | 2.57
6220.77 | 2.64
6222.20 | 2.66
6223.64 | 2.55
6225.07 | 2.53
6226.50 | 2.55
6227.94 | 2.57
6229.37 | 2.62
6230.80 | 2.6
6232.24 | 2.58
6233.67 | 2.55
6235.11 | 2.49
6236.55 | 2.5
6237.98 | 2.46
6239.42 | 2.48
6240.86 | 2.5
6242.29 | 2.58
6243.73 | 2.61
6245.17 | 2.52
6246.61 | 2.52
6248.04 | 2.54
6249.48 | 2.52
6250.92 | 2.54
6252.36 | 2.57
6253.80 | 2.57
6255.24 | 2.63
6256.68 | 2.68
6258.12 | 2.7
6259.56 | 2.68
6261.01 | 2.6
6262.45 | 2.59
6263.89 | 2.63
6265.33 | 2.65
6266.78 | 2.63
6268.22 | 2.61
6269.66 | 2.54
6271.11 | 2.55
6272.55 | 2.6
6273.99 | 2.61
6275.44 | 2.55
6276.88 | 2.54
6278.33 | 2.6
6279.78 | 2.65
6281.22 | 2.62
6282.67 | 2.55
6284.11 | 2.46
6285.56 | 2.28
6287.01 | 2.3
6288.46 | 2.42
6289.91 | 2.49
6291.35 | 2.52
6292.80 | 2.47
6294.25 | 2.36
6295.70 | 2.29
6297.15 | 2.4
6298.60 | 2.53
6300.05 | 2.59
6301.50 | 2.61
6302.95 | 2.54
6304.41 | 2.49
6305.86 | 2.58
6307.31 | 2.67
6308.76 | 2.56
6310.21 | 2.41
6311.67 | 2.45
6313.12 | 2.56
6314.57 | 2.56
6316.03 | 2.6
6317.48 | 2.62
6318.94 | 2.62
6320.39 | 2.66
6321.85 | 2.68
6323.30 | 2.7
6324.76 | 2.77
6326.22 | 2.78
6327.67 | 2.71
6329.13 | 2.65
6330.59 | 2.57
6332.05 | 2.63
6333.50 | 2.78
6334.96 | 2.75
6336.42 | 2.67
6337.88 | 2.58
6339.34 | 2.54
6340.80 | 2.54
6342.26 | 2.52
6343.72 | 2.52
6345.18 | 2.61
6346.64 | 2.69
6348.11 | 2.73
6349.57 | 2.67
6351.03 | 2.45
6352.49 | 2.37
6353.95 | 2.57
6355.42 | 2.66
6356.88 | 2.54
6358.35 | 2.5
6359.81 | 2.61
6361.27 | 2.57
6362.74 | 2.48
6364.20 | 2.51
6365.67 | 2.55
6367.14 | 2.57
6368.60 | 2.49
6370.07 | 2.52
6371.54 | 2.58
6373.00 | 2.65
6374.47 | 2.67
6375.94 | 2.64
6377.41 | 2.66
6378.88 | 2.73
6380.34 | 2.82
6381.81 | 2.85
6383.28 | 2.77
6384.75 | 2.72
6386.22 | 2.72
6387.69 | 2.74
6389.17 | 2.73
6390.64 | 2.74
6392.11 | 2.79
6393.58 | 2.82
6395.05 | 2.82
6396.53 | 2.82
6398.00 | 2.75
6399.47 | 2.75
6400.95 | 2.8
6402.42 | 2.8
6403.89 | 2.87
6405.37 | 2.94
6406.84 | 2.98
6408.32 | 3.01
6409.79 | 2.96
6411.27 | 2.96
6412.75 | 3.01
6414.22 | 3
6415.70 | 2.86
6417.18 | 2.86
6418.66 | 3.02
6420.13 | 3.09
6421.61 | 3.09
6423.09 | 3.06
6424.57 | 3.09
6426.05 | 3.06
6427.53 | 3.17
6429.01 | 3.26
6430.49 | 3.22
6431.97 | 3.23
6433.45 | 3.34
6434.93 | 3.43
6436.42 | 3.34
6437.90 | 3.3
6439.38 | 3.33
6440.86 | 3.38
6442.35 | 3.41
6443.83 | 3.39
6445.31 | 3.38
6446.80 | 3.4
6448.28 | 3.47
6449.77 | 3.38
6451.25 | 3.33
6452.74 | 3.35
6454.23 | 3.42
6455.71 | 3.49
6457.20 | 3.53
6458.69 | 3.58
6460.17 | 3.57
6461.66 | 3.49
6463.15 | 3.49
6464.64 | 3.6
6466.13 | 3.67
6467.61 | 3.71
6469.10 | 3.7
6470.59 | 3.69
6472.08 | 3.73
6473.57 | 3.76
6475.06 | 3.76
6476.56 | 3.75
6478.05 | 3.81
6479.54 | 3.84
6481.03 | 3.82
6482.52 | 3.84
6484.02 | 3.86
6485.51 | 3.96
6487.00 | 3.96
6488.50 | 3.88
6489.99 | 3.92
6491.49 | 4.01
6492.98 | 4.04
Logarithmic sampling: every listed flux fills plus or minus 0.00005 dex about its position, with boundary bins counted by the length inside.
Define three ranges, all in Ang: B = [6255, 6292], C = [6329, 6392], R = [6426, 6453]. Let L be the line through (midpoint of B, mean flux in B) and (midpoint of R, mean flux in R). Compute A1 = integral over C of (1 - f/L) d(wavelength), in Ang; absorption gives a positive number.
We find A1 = 7.19 Ang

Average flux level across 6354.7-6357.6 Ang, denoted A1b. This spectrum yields 2.6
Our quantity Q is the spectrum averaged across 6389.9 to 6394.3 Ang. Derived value 2.79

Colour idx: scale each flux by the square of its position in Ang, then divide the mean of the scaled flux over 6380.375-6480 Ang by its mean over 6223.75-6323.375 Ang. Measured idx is 1.3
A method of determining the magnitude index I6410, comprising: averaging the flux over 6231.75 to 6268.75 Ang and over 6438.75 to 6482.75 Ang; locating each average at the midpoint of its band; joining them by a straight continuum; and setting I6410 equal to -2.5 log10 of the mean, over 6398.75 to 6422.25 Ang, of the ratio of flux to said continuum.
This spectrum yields 0.136 mag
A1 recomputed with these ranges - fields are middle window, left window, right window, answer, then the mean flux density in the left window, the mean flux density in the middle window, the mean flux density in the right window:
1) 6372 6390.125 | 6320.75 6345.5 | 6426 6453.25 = 1.4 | 2.65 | 2.72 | 3.33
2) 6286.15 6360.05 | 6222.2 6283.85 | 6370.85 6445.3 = 4.9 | 2.58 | 2.57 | 2.97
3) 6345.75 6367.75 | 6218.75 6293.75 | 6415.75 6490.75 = 3.4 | 2.56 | 2.56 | 3.48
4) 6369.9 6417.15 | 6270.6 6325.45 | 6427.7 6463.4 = 4.4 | 2.54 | 2.8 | 3.39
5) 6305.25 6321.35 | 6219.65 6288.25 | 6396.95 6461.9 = 1.2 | 2.56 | 2.57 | 3.18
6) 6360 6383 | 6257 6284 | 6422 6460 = 3.1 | 2.6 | 2.62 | 3.34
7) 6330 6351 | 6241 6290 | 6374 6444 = 1.2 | 2.56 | 2.62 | 2.97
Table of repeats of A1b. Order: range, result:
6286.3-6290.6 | 2.4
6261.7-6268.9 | 2.62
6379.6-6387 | 2.78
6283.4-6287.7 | 2.34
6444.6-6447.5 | 3.38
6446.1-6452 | 3.4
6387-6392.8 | 2.75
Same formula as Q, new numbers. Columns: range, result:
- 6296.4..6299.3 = 2.46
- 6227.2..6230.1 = 2.6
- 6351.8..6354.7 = 2.47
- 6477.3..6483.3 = 3.83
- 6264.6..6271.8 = 2.59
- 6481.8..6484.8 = 3.85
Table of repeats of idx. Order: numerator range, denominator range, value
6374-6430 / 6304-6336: 1.12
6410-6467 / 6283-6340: 1.34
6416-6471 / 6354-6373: 1.35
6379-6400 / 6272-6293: 1.14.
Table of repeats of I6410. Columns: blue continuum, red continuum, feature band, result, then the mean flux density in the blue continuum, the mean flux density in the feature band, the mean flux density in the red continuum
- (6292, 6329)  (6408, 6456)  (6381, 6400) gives 0.08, 2.57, 2.77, 3.21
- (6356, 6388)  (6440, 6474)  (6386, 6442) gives 0.02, 2.63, 3.01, 3.52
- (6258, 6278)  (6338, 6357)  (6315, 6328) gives -0.04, 2.6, 2.68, 2.57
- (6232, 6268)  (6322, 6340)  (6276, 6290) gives 0.05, 2.57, 2.49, 2.68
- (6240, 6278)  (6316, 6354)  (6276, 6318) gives 0.04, 2.59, 2.51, 2.63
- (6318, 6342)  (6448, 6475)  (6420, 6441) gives 0.04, 2.66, 3.23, 3.56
